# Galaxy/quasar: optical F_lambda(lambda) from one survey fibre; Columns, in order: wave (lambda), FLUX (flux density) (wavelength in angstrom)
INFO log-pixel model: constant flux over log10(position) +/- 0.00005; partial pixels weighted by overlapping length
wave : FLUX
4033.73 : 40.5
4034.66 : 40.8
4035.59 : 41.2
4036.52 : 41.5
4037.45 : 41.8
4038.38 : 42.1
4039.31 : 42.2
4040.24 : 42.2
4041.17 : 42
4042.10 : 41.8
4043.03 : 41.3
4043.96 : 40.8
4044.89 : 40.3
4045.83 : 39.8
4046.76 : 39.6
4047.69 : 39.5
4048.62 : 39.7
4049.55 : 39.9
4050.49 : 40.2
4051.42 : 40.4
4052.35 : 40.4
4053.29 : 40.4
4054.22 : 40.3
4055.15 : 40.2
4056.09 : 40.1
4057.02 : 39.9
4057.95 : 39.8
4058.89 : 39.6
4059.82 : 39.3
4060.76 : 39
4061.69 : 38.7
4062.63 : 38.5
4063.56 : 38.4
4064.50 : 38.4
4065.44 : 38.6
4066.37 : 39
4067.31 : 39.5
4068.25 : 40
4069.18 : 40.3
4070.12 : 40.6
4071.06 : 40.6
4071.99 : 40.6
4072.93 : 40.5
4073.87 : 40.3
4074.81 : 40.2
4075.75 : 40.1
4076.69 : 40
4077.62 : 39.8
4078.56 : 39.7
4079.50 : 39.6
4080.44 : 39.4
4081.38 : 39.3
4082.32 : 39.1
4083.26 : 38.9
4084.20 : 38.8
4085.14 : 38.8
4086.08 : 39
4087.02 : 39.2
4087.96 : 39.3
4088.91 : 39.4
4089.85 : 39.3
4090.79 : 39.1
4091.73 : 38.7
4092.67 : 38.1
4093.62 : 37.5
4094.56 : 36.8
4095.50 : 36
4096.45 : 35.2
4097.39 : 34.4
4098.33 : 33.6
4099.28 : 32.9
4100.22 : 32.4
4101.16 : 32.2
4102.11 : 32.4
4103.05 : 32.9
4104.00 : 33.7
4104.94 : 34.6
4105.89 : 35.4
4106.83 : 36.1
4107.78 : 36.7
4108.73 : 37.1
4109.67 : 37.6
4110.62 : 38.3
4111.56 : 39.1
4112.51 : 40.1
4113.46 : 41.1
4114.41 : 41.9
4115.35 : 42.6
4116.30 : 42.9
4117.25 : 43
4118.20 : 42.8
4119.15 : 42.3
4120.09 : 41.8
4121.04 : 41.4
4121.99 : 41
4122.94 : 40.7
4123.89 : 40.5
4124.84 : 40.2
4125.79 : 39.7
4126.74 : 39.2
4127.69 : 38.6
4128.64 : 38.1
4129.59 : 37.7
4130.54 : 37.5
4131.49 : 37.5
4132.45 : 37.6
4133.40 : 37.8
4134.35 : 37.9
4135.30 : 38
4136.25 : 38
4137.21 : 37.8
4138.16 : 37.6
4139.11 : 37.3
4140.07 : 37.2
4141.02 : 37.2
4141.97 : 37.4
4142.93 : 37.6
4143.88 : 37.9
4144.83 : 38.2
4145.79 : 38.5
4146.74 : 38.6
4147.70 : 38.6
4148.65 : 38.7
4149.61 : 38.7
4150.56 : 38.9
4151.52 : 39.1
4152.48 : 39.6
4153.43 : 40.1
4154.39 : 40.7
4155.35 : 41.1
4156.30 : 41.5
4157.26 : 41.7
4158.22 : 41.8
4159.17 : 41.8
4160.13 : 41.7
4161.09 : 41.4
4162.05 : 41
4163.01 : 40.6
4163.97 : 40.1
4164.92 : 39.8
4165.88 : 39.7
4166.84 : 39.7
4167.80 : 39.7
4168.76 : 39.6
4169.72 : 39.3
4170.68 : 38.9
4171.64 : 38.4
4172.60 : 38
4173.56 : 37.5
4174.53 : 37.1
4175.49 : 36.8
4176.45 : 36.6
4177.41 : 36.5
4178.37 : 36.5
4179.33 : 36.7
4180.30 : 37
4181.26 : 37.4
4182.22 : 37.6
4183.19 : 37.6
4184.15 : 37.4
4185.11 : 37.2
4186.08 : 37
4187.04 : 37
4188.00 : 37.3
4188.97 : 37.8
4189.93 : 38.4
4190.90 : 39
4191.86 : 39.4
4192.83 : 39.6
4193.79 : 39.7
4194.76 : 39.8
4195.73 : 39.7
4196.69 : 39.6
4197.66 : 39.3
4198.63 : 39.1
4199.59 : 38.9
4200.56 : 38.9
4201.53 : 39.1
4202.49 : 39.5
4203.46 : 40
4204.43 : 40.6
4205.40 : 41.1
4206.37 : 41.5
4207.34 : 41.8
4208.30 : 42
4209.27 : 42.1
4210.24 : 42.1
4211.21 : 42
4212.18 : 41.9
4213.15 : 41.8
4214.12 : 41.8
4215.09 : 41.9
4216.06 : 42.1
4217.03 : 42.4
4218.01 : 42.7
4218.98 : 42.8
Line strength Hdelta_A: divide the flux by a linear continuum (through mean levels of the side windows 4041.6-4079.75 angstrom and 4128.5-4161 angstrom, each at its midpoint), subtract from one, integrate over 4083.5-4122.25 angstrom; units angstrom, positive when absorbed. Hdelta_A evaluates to 1.4 angstrom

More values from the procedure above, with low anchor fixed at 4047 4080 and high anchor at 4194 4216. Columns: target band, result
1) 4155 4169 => -0.1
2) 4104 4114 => 0.7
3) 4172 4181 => 0.8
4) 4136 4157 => 0.8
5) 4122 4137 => 0.6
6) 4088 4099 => 0.8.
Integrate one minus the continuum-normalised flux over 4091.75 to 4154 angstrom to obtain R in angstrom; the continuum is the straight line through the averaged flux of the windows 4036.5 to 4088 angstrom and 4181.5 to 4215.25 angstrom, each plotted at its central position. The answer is 2.8 angstrom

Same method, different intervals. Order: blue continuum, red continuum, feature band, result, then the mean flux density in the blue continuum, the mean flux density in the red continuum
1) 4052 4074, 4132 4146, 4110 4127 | -1.23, 39.7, 37.7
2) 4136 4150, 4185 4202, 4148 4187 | -0.68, 37.9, 38.7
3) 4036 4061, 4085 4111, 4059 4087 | -0.78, 40.5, 36.3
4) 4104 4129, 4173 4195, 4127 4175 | -0.46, 39.6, 37.7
